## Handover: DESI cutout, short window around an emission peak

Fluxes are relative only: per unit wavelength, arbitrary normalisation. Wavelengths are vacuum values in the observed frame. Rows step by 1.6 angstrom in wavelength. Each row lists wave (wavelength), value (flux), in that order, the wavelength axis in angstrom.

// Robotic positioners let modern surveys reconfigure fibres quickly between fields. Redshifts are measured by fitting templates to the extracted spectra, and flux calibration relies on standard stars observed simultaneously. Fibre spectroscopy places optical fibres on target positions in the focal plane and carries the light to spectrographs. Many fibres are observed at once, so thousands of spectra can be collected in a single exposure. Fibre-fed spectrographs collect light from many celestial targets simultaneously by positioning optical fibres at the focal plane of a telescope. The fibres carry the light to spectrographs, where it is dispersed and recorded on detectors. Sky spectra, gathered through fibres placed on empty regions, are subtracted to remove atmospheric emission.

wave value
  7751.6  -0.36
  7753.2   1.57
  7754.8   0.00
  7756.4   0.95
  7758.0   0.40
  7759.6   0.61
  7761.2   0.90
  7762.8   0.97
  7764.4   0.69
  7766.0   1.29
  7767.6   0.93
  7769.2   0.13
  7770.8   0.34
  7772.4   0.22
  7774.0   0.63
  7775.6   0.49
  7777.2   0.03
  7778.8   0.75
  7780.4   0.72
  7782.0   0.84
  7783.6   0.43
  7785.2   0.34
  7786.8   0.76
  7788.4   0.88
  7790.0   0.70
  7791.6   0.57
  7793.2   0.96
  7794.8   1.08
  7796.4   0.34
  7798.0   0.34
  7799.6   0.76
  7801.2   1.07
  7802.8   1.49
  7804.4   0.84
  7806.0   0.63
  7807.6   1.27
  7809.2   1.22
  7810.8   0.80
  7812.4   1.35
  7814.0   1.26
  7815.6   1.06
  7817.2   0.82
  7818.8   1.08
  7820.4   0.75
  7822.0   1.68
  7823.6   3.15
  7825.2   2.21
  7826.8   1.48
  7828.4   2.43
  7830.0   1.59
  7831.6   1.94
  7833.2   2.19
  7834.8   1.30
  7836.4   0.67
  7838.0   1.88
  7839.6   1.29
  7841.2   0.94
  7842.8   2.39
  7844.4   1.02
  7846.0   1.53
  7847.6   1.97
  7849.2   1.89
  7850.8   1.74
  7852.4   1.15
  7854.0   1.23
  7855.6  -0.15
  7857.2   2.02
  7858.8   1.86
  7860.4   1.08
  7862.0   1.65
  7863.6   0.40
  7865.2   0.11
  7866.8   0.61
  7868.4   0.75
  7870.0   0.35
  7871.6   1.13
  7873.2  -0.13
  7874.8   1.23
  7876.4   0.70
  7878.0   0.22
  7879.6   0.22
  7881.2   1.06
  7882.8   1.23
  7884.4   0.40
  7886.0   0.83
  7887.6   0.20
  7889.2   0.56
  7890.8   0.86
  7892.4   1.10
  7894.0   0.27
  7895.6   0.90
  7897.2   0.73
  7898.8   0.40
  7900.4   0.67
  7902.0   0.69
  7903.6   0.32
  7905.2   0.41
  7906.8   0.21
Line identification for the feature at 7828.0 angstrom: Mg II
